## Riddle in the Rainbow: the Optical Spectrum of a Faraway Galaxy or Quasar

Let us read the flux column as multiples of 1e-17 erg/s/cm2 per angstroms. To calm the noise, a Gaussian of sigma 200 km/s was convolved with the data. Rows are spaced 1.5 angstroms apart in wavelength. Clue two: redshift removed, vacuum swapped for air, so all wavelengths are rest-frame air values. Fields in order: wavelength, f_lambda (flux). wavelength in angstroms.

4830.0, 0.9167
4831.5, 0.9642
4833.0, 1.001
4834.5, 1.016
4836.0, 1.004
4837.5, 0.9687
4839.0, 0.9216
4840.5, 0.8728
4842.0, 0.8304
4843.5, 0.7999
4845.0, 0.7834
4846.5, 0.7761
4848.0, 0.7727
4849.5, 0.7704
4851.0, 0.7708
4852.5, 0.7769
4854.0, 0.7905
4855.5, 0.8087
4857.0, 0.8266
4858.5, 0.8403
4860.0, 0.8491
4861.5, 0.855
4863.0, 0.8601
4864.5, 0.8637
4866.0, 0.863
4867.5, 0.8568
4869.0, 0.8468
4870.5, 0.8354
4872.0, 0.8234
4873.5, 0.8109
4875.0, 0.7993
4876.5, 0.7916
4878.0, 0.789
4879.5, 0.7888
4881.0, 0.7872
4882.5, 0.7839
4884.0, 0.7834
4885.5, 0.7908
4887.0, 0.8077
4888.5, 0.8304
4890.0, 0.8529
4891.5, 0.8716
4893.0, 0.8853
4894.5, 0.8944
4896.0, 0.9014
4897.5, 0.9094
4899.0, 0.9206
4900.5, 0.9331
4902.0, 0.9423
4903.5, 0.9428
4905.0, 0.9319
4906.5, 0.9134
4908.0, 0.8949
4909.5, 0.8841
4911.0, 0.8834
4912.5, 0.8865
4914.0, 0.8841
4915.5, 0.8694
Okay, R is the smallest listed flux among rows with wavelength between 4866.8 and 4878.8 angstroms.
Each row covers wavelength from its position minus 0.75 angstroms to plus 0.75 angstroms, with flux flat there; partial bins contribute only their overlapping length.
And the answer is 0.789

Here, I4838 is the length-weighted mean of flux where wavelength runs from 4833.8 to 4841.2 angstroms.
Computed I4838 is 0.957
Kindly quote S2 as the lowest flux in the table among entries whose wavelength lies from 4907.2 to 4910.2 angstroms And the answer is 0.8841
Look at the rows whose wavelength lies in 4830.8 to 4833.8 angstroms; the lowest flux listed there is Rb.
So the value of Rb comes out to 0.9642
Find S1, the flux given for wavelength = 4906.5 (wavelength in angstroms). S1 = 0.9134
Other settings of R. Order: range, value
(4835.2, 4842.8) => 0.8304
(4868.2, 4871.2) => 0.8354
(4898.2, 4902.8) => 0.9206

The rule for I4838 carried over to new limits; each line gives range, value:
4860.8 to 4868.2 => 0.86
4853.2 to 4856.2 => 0.799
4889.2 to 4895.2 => 0.876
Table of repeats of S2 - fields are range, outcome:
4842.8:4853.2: 0.7704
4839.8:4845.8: 0.7834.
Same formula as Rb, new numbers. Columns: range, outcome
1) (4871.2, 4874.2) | 0.8109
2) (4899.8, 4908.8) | 0.8949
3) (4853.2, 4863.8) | 0.7905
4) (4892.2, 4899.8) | 0.8853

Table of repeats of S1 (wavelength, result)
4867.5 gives 0.8568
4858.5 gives 0.8403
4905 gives 0.9319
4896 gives 0.9014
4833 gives 1.001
